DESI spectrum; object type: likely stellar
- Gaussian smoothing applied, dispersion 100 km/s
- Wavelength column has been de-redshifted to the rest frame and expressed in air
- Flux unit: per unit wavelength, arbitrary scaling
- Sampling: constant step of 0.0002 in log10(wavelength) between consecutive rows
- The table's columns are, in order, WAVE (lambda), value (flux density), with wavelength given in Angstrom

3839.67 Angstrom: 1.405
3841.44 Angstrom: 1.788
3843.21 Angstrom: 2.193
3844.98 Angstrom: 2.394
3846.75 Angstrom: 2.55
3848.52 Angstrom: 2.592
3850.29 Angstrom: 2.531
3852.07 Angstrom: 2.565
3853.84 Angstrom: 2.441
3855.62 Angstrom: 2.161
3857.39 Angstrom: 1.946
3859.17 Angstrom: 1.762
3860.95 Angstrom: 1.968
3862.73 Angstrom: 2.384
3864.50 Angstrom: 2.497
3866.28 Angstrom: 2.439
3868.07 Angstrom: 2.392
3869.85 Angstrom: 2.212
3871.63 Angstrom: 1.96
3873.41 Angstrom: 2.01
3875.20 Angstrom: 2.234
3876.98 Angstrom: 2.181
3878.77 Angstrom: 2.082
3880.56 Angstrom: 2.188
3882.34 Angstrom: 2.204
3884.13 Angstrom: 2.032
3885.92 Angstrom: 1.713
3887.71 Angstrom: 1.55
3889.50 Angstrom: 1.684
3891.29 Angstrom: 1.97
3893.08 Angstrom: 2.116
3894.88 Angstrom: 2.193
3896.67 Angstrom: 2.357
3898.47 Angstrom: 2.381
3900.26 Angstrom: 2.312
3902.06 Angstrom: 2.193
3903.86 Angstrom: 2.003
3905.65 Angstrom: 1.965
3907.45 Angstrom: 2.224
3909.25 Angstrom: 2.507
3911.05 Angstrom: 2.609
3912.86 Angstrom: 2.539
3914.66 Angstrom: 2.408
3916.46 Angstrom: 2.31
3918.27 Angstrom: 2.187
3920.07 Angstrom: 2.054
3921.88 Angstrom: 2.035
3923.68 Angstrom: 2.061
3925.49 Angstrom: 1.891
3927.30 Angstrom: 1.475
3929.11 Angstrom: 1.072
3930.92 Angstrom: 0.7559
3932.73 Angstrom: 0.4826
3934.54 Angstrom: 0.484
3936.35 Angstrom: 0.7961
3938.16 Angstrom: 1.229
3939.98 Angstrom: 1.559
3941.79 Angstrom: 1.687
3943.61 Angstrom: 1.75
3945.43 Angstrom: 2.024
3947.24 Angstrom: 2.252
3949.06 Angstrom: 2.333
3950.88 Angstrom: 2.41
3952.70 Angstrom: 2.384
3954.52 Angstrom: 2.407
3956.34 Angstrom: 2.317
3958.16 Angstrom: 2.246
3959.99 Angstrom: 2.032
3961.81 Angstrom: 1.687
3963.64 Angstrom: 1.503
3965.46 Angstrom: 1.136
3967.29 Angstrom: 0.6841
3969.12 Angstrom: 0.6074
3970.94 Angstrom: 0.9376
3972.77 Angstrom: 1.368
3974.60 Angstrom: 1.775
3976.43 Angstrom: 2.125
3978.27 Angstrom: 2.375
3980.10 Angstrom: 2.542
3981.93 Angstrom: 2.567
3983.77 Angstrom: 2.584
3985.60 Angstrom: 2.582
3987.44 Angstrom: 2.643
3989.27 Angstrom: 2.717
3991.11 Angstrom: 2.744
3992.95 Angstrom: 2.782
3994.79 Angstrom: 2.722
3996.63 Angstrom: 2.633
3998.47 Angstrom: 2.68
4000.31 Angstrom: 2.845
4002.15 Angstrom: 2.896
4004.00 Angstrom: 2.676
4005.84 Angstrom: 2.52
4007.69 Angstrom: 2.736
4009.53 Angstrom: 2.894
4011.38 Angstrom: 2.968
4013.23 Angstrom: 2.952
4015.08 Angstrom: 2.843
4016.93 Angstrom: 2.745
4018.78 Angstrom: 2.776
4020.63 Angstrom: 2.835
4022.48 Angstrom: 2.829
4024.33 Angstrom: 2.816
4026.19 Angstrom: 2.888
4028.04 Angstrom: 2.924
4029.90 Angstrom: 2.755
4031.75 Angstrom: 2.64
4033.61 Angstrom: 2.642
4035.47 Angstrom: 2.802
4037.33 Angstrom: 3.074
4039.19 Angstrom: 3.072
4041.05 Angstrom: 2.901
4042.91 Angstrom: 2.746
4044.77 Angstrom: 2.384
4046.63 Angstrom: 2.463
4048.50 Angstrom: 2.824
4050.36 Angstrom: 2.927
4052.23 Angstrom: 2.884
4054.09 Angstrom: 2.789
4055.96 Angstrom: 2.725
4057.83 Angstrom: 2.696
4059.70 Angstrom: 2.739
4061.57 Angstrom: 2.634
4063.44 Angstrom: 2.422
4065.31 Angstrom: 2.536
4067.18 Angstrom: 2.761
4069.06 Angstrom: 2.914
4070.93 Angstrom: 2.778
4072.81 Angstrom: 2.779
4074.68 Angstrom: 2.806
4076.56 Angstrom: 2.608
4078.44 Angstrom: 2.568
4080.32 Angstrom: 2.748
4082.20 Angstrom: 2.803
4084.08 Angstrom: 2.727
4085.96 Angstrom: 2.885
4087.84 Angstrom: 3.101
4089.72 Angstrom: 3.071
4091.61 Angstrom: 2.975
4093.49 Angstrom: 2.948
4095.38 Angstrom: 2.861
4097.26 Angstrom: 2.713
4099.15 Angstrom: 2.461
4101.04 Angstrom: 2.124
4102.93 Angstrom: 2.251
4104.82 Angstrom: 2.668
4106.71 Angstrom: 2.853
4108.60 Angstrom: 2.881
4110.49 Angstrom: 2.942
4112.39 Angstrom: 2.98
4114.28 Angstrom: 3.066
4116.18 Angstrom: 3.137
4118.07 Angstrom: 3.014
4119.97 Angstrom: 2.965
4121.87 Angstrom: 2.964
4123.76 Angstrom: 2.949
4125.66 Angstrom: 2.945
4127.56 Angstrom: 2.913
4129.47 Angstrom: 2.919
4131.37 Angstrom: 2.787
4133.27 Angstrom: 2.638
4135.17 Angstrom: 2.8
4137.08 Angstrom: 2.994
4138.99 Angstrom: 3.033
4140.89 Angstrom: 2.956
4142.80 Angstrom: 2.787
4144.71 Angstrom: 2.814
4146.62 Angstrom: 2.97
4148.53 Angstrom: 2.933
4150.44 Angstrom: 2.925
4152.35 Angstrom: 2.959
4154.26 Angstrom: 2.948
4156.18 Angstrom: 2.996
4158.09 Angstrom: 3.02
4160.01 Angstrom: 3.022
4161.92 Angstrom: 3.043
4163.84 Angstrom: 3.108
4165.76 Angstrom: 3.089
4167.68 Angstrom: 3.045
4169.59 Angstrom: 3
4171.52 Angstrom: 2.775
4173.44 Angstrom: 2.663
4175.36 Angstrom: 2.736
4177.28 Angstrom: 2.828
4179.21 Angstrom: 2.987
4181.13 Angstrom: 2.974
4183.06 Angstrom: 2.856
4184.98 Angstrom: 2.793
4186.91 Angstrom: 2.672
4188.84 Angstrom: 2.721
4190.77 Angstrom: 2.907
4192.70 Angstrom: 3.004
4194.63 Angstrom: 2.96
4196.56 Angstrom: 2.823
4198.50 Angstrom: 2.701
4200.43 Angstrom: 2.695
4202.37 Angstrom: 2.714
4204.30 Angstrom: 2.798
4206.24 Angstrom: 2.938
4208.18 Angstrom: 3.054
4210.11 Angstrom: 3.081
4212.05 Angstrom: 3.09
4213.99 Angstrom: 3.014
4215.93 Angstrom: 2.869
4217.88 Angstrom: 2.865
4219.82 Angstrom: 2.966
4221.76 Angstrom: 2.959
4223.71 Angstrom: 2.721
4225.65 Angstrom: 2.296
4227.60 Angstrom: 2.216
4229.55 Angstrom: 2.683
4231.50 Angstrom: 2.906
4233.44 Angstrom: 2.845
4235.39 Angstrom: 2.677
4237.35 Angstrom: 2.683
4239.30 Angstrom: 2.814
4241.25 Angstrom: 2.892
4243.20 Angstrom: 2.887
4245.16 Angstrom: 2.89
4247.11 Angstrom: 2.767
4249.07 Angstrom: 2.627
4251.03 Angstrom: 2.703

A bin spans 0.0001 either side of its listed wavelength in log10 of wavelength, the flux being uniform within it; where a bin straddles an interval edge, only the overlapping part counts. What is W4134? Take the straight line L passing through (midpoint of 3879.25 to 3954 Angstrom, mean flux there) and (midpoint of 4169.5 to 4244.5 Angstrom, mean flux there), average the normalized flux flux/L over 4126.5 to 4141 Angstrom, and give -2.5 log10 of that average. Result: -0.11 mag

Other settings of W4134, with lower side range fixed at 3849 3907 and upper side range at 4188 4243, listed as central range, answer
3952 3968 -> 0.25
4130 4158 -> -0.09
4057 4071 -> -0.07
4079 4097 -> -0.13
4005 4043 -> -0.16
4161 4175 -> -0.09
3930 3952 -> 0.46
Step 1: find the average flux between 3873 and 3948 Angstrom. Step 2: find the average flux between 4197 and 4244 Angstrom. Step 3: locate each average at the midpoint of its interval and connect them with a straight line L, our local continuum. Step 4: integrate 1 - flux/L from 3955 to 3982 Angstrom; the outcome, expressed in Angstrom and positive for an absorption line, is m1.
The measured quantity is 4.6 Angstrom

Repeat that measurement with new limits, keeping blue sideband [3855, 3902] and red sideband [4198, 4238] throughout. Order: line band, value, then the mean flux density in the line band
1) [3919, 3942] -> 9.0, 1.35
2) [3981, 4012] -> -4.8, 2.71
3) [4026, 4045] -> -3.0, 2.82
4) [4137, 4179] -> -4.1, 2.94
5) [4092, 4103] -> -0.2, 2.61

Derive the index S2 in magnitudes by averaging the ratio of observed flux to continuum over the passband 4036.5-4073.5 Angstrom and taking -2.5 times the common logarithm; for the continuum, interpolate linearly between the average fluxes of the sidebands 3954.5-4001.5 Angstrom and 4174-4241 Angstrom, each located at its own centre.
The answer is -0.17 mag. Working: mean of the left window 2.13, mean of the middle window 2.75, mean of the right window 2.82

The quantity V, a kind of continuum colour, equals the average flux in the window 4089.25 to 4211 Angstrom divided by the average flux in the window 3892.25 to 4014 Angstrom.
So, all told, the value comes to 1.38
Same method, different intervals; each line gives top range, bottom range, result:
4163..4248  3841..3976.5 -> 1.46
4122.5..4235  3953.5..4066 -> 1.15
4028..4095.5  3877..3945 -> 1.49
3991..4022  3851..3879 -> 1.26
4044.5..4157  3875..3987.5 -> 1.47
